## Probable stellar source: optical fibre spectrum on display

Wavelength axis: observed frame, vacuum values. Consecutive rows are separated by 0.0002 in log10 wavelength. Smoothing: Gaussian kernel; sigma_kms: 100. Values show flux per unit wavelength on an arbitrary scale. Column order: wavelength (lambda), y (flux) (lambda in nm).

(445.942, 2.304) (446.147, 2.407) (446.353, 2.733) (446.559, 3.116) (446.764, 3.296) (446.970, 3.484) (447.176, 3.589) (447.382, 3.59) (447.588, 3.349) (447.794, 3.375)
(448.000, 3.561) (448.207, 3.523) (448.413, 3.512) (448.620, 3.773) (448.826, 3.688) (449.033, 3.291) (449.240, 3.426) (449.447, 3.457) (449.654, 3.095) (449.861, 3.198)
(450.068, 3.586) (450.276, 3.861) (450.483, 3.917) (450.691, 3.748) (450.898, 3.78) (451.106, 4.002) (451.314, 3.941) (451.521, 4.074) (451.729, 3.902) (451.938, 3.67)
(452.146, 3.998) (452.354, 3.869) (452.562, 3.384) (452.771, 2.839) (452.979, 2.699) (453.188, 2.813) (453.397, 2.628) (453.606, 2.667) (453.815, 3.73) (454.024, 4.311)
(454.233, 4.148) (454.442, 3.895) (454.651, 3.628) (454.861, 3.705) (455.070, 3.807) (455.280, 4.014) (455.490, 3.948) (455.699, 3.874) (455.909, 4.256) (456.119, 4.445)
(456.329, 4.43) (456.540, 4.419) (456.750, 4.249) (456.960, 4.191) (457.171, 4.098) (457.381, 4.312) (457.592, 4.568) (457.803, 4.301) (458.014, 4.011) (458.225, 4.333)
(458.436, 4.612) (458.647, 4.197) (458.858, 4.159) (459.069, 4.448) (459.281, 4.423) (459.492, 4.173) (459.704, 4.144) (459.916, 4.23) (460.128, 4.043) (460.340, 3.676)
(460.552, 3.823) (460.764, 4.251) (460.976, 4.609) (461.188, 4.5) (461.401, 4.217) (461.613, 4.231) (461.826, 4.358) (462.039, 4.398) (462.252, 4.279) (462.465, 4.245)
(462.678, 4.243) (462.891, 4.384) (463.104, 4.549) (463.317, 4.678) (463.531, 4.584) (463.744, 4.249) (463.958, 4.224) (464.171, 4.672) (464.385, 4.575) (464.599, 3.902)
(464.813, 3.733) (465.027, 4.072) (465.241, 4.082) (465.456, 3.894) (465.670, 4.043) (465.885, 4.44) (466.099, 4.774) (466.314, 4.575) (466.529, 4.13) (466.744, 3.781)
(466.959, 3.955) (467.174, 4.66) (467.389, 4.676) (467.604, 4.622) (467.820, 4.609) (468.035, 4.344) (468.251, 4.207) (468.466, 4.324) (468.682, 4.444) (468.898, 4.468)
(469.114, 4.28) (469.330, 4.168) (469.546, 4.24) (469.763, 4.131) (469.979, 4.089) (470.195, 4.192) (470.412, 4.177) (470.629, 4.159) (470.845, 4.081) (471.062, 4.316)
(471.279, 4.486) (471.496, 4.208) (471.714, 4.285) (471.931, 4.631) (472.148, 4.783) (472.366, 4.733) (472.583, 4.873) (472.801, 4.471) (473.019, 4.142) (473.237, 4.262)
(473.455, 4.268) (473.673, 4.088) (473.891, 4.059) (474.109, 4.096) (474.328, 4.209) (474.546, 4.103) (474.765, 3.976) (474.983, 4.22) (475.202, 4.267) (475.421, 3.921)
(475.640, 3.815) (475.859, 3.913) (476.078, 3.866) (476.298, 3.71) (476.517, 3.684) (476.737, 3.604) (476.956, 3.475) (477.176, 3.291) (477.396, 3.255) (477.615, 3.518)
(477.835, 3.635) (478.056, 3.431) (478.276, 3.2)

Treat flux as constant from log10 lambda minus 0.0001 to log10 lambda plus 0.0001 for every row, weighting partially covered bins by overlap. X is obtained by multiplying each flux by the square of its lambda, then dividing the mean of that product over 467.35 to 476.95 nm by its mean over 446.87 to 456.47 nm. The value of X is 1.3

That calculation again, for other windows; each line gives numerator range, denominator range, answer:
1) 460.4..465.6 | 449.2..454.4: 1.26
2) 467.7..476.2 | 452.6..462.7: 1.12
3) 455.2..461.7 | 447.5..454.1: 1.24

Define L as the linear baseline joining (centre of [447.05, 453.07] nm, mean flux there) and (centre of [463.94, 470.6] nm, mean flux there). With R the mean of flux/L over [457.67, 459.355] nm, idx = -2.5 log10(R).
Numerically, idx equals -0.10 mag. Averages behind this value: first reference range 3.58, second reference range 4.27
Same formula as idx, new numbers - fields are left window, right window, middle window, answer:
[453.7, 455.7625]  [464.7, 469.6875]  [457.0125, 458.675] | -0.08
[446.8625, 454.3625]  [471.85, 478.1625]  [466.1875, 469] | -0.13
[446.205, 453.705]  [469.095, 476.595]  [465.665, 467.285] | -0.08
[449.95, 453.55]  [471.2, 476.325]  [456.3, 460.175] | -0.14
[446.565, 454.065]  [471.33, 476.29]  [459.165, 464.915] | -0.11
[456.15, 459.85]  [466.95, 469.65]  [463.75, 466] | 0.05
